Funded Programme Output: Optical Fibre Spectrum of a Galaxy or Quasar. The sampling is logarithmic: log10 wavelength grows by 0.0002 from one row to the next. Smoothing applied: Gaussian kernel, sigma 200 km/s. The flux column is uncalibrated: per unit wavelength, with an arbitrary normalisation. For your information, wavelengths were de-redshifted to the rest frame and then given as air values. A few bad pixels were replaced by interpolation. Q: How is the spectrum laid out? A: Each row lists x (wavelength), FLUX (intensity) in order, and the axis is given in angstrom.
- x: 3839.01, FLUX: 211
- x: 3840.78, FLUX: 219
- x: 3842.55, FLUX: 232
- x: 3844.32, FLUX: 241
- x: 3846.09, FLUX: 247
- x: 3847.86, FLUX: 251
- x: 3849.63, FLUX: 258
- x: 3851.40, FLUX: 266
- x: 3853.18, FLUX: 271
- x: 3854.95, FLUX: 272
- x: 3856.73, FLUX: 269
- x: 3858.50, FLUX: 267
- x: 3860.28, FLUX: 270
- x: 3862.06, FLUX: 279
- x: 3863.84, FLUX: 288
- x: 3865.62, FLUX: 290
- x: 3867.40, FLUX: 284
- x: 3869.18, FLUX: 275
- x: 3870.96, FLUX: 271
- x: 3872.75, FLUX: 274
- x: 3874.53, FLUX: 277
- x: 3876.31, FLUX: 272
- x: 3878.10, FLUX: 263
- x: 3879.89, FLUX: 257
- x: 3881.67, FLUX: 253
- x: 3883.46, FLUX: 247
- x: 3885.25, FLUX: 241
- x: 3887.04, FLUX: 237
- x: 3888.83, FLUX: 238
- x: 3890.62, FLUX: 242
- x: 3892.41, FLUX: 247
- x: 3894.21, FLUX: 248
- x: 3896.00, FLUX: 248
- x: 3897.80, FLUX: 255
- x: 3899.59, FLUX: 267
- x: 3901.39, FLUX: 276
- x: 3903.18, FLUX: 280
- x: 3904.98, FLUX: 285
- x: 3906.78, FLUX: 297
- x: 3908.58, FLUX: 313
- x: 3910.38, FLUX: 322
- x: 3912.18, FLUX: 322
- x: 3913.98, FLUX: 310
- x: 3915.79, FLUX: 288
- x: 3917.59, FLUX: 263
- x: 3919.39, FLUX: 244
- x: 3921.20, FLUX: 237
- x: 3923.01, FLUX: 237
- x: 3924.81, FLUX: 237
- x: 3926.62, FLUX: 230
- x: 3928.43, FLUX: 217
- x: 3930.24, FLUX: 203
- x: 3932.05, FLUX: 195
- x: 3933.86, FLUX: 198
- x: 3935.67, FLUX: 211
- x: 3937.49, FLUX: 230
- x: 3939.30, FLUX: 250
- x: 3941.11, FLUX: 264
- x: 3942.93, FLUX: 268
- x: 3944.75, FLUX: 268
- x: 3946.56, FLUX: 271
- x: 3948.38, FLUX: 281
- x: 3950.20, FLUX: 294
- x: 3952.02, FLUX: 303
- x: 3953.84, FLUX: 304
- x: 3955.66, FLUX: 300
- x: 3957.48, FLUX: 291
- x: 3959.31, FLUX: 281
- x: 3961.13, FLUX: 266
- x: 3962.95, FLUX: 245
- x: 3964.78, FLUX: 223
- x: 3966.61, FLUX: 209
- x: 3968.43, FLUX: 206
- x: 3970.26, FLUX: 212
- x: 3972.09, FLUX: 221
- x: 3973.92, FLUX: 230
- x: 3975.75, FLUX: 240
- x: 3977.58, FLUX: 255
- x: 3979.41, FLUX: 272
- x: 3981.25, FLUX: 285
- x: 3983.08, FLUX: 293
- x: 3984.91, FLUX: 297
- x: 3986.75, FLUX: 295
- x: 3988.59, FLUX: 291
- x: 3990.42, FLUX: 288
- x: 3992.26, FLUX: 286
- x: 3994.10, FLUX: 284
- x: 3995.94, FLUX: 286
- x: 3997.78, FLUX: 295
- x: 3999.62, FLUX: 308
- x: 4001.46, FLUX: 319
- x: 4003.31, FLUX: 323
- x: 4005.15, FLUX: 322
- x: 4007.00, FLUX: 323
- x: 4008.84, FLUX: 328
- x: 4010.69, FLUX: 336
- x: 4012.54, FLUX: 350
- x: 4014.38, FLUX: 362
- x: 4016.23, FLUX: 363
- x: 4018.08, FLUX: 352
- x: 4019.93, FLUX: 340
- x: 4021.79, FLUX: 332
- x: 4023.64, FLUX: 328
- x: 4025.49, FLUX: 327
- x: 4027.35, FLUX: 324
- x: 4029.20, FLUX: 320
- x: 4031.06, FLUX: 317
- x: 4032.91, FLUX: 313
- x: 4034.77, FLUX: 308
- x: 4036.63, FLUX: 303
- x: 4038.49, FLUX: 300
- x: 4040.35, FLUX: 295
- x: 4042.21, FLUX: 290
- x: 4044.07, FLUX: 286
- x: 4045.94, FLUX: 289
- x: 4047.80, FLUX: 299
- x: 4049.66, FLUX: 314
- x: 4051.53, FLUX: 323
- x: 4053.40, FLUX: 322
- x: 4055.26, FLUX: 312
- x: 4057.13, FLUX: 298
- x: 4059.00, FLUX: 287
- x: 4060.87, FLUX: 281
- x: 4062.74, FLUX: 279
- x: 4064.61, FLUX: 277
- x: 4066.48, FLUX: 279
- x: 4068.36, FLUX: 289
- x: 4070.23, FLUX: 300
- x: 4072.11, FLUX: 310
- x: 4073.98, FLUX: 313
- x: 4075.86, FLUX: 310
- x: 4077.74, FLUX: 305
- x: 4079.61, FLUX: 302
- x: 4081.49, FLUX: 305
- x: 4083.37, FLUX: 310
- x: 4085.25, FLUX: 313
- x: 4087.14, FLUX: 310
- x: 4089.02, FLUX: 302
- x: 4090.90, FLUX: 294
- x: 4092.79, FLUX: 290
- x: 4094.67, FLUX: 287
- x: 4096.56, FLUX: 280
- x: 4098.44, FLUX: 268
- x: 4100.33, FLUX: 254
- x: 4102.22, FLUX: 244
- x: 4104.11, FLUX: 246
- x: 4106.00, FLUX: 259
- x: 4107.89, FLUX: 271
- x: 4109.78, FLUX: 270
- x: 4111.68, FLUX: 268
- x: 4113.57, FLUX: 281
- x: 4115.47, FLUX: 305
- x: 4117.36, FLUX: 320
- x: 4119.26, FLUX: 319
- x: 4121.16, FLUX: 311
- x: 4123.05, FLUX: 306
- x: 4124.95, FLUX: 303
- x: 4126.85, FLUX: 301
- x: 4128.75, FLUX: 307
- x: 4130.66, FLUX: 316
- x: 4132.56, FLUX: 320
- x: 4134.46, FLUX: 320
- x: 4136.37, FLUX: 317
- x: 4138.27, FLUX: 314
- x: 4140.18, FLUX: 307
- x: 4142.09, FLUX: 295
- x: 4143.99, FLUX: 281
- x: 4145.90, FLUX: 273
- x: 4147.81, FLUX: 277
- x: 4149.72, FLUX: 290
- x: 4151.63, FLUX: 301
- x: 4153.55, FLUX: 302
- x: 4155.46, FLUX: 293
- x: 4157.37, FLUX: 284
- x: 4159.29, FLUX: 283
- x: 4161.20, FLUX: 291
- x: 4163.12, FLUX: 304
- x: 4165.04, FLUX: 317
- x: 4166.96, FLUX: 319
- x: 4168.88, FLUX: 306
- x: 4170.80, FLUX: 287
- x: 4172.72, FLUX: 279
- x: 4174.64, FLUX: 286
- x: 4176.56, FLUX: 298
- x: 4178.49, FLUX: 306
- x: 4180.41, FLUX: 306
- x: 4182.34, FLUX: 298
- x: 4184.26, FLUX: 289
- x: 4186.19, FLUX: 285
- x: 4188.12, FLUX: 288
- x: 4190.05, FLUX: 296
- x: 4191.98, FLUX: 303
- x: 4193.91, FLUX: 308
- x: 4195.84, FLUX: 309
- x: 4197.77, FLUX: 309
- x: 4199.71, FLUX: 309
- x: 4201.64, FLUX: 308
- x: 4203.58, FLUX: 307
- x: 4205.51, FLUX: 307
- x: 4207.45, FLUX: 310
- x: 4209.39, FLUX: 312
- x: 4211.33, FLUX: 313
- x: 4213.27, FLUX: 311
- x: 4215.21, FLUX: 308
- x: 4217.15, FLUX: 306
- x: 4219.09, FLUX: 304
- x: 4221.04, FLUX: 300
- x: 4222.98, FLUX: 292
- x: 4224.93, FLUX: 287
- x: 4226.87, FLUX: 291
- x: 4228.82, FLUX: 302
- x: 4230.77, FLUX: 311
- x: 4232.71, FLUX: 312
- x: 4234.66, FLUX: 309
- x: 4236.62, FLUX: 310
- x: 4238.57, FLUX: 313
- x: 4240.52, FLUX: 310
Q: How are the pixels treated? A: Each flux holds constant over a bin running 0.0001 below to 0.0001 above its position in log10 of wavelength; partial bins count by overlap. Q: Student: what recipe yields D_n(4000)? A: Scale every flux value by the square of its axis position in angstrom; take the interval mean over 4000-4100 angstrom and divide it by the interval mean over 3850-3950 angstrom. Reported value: 1.28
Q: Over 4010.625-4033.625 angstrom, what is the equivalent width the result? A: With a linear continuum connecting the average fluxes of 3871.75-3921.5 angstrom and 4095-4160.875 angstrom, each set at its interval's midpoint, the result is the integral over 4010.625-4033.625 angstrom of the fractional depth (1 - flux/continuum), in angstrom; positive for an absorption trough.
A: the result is -4.5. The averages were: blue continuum 268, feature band 336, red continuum 291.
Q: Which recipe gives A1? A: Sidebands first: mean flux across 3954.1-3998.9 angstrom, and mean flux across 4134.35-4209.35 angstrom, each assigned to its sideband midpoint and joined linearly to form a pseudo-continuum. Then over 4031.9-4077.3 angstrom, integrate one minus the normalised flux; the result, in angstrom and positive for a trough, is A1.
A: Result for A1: -3.3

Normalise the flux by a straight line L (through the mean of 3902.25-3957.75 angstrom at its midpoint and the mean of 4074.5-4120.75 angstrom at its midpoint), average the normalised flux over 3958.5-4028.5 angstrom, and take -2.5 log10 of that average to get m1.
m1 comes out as -0.07 mag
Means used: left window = 265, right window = 288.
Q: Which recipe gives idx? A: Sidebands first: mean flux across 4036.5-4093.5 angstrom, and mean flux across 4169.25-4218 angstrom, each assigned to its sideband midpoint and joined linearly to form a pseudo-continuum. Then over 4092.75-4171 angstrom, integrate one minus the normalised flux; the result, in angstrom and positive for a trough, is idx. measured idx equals 2.07 angstrom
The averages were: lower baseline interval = 300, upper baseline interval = 302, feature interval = 293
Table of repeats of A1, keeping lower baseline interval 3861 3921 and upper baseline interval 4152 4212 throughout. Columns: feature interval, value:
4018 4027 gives -1.6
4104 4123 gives 0.4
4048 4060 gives -0.9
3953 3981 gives 2.8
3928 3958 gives 2.2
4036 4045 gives -0.3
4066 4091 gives -1.2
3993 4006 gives -1.1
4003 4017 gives -2.8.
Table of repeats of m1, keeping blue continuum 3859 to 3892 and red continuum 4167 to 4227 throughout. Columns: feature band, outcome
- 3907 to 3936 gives 0.065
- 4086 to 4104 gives 0.037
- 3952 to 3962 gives -0.063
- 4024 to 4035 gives -0.136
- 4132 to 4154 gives -0.016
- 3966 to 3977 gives 0.237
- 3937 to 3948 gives 0.045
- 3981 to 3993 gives -0.055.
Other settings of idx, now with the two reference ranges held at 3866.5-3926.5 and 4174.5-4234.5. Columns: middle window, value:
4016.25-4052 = -4.1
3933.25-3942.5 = 1.3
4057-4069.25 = 0.1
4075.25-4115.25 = 0.7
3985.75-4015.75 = -3.7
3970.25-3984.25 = 1.1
